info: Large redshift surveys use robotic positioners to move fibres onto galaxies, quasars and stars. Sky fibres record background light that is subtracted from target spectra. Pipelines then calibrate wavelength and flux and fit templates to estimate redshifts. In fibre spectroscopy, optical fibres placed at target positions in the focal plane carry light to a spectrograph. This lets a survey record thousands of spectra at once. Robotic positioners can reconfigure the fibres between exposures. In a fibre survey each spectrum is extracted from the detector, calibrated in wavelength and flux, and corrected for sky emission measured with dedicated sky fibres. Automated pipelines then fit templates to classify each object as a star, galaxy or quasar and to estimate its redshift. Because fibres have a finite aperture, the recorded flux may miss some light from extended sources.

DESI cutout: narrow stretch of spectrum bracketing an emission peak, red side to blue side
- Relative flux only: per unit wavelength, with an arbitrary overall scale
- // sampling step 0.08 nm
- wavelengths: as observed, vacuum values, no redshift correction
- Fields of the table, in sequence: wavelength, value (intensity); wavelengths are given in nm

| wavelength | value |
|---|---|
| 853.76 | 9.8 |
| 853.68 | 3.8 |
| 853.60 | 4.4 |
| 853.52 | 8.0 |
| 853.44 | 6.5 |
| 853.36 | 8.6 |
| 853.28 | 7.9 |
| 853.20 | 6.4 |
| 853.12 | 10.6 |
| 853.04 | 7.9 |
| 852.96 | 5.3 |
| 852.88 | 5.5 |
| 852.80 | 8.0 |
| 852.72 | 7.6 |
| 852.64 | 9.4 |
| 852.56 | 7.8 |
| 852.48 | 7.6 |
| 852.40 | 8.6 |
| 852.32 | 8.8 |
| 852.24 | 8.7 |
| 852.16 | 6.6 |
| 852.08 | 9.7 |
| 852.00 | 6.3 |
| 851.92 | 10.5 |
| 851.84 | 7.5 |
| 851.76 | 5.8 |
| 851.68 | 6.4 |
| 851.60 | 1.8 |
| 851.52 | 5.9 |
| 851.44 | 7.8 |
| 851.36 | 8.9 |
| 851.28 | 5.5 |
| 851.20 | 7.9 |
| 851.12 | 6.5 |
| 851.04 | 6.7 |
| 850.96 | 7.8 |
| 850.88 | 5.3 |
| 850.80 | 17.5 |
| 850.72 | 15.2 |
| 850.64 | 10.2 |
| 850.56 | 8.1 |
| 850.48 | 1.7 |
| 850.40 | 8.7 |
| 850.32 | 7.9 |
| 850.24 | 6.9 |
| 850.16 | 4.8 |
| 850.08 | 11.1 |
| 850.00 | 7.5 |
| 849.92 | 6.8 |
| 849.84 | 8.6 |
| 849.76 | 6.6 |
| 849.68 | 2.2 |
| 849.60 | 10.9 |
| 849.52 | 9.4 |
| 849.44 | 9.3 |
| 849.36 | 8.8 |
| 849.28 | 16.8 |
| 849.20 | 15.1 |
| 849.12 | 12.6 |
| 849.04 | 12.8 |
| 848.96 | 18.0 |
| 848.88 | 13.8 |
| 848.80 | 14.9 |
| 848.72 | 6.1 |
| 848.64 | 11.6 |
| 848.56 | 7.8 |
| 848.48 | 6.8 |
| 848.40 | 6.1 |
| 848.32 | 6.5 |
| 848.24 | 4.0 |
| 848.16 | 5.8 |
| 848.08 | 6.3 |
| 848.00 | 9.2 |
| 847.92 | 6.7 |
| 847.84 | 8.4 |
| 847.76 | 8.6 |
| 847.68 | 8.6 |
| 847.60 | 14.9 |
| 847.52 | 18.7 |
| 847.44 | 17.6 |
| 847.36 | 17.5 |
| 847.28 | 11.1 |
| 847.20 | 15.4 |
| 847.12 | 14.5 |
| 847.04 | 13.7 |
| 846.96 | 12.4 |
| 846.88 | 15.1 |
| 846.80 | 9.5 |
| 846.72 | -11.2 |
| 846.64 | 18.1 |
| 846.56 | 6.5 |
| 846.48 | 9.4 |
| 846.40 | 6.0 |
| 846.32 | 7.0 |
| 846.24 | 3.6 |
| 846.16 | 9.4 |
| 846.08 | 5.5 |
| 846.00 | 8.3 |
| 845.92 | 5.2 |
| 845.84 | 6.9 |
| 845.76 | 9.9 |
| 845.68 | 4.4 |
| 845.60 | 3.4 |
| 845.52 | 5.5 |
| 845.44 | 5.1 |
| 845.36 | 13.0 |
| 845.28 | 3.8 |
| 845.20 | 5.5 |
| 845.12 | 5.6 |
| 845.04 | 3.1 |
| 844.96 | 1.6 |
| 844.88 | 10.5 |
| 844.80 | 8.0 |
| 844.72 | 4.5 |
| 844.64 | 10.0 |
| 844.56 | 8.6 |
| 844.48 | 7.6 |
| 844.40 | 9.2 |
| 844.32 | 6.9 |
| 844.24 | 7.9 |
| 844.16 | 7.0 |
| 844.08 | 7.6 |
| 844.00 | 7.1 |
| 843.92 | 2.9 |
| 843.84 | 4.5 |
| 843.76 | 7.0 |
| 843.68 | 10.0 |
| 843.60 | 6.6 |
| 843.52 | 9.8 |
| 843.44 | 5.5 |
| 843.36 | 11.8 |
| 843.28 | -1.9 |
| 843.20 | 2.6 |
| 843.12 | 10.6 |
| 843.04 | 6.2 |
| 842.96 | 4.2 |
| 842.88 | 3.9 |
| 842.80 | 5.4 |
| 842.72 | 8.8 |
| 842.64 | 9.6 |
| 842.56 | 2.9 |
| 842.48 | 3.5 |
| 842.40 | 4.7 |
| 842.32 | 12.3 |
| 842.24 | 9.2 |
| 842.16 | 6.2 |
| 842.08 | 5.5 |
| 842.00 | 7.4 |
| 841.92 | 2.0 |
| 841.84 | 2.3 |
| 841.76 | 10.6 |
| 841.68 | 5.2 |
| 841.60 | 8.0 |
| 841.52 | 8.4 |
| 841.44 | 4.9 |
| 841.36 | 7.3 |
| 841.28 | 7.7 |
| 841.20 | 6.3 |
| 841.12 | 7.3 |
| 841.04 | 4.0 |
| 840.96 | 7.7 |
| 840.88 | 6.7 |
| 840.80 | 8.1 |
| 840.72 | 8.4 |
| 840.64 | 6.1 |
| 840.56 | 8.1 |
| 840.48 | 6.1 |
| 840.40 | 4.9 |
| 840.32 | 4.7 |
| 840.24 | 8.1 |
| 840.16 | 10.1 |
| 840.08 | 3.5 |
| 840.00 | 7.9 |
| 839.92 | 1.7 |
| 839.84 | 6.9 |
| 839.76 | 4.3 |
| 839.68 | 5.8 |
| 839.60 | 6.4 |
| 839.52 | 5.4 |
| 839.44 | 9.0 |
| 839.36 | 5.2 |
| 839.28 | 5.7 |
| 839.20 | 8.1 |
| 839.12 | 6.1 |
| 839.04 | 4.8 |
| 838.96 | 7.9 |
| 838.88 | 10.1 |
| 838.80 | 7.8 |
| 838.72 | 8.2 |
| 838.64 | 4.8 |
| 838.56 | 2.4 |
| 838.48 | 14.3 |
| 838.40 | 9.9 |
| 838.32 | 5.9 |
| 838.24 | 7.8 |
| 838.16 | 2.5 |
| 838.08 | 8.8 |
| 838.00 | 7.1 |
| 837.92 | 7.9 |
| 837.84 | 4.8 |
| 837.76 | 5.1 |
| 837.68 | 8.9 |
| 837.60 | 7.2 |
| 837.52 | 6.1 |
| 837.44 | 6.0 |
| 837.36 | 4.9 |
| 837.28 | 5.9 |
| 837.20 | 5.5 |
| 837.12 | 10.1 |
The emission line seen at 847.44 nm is [S II]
